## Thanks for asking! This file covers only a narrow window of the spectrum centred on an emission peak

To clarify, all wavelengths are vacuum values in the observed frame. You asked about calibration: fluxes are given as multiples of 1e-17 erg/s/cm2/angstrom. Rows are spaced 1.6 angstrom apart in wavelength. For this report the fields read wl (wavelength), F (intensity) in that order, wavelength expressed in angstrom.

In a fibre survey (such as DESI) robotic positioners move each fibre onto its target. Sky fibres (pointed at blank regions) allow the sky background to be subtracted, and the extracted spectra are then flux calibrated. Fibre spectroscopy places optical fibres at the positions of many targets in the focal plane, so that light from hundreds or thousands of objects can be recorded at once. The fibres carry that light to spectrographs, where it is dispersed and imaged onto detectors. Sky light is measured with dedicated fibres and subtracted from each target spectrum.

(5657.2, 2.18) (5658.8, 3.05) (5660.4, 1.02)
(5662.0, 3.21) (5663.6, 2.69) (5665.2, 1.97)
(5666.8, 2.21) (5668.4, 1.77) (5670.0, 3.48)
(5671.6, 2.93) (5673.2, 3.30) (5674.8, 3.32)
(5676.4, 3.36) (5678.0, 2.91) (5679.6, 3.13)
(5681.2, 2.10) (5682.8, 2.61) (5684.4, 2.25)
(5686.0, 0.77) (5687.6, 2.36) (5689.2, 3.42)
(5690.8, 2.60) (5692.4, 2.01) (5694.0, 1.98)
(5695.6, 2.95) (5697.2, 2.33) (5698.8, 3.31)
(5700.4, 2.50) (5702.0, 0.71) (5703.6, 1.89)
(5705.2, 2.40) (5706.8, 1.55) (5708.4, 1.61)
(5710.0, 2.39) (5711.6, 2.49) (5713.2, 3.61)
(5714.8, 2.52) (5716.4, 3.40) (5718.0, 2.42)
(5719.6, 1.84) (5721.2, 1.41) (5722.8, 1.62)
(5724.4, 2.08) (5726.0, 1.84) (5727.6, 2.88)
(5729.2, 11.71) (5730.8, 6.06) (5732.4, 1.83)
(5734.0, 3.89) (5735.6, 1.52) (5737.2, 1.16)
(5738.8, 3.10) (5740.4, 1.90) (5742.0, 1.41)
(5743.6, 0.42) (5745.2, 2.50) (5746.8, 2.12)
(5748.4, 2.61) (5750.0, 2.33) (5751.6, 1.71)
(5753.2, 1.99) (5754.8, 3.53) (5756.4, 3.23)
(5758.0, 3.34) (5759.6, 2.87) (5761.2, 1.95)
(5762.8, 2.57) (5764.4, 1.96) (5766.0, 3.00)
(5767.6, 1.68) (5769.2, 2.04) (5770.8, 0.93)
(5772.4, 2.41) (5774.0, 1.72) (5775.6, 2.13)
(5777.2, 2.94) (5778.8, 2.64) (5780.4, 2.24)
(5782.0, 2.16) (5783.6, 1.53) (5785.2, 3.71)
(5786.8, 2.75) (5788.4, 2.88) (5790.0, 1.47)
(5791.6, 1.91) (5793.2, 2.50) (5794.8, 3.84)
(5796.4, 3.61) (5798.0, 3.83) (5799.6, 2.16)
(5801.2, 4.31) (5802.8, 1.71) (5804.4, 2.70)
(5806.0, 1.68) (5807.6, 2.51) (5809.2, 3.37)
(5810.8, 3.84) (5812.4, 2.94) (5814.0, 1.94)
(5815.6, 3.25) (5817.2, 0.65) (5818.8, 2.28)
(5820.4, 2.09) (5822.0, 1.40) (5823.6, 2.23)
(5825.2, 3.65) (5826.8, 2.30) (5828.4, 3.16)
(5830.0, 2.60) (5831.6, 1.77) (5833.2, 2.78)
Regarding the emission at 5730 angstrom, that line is Hbeta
